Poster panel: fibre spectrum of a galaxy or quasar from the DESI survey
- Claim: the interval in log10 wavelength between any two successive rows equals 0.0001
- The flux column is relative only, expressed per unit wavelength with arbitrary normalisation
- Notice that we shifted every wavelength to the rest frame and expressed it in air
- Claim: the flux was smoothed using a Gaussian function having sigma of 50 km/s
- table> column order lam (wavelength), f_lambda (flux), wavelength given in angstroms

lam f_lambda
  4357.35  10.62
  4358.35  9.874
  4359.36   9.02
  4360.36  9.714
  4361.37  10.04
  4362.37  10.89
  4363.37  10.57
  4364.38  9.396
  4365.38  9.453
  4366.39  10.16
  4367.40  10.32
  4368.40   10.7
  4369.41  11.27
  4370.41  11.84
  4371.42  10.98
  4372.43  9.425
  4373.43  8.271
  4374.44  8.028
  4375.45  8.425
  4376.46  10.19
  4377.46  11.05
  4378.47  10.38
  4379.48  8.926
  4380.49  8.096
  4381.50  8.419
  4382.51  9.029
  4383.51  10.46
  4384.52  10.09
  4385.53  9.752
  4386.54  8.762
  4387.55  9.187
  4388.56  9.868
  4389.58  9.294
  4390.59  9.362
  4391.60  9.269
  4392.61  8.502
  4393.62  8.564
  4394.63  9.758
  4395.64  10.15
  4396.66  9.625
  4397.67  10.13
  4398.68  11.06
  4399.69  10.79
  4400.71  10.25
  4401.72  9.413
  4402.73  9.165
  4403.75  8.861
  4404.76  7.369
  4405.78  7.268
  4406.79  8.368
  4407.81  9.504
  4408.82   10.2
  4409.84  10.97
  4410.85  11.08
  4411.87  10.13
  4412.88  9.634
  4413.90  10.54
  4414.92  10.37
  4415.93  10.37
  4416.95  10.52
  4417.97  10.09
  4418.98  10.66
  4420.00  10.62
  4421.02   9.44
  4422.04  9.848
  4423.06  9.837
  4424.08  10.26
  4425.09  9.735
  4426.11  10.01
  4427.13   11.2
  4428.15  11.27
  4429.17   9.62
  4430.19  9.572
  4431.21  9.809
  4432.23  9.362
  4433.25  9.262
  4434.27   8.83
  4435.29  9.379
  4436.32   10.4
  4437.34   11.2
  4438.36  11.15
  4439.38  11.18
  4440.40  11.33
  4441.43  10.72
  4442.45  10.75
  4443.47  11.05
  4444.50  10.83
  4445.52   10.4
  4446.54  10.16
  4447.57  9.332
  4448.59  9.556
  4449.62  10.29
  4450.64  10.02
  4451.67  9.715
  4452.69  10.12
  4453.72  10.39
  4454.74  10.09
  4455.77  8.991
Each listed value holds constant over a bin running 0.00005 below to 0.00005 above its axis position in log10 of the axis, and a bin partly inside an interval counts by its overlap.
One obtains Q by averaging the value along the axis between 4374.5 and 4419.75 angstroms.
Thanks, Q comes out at 9.63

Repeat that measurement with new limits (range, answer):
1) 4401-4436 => 9.79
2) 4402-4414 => 9.39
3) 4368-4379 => 10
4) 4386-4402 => 9.63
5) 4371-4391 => 9.39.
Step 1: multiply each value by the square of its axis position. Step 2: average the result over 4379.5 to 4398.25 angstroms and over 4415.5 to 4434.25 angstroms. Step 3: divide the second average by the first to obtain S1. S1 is 1.09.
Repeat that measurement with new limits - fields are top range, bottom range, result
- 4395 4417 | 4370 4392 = 1.04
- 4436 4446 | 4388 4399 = 1.17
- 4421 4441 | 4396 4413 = 1.07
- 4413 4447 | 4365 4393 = 1.09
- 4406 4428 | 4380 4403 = 1.08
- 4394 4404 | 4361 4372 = 0.96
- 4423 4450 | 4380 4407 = 1.12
